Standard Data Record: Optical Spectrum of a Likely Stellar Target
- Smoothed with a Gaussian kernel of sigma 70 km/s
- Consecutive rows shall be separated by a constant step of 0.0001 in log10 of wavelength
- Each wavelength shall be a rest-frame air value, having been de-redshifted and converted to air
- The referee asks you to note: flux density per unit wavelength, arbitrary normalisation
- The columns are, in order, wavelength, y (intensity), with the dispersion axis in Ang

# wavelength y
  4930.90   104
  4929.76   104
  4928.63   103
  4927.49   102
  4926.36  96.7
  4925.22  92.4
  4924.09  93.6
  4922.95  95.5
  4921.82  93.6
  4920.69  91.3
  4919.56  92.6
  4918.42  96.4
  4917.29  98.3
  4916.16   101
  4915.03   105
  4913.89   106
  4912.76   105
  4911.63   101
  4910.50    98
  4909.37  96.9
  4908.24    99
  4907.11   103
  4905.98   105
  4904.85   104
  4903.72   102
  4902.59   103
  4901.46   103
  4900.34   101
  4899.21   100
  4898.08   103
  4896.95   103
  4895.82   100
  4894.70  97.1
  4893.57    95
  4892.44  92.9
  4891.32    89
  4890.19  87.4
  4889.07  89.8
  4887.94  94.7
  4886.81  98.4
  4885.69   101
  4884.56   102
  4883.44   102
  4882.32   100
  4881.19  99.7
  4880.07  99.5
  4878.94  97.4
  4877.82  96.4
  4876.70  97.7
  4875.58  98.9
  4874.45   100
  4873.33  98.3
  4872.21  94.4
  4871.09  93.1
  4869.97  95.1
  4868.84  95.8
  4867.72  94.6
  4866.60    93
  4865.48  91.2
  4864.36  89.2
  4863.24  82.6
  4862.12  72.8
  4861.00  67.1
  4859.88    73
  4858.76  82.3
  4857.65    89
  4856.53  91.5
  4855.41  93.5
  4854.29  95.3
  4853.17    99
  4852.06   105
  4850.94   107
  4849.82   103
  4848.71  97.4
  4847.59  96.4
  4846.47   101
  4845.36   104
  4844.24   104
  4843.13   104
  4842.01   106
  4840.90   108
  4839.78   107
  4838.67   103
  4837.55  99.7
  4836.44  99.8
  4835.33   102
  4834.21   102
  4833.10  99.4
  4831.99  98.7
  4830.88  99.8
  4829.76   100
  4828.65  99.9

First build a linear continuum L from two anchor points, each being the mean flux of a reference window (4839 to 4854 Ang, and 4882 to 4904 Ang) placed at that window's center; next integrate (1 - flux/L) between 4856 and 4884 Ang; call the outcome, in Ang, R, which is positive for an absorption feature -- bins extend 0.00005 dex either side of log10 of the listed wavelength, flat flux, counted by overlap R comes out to 2.4 Ang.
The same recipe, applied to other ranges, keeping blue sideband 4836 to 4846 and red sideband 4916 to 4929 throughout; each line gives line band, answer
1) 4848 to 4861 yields 1.2 Ang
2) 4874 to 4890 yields 0.3 Ang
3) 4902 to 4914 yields -0.5 Ang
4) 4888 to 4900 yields 0.4 Ang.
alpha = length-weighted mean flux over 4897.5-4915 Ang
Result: 102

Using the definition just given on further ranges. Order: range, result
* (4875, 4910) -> 98.8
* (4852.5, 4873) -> 88.7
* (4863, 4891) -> 95.8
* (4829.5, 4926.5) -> 97.3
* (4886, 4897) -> 94.5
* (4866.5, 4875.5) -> 95.8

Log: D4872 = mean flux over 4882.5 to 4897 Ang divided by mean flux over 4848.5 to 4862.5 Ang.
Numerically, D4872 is 1.06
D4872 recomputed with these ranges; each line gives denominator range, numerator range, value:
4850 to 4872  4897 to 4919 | 1.13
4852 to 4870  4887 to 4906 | 1.11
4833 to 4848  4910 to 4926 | 0.95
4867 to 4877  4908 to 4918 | 1.05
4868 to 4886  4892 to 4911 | 1.02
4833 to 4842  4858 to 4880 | 0.88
